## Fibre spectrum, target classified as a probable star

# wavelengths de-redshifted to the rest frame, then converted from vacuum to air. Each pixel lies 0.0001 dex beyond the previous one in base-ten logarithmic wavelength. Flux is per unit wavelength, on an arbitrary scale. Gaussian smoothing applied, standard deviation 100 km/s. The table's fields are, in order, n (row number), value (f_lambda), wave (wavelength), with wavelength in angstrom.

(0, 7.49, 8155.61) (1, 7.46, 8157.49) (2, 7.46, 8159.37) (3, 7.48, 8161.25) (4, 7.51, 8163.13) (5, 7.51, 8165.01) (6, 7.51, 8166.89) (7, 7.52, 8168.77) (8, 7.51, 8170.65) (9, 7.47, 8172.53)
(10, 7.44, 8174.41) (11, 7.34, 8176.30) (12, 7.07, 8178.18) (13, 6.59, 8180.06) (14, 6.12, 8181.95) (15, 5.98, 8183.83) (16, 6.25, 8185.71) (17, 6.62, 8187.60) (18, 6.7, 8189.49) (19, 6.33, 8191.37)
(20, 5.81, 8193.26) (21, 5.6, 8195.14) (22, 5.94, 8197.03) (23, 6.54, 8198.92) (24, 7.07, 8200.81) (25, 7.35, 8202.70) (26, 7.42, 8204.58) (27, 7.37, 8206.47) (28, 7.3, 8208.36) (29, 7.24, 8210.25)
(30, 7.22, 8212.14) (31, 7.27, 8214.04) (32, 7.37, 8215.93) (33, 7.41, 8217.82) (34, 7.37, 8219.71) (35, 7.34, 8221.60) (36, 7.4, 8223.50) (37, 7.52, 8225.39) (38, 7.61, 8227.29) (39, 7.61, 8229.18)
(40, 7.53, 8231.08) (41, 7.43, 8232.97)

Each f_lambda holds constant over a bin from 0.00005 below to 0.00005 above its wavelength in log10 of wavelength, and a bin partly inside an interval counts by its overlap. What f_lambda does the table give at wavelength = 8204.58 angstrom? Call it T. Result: 7.42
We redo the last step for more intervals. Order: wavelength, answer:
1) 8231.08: 7.53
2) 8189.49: 6.7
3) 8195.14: 5.6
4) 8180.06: 6.59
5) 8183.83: 5.98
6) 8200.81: 7.07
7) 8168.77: 7.52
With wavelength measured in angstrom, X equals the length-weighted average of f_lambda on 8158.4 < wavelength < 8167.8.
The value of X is 7.49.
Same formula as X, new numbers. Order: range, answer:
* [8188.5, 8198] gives 6.08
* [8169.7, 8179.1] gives 7.37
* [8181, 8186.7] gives 6.12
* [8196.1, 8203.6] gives 6.72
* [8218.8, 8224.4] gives 7.36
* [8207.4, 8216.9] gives 7.28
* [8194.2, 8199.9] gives 6.03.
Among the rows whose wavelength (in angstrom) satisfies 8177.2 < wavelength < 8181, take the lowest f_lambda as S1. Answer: 6.59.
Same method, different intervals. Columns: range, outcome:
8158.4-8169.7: 7.46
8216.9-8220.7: 7.37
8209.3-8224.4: 7.22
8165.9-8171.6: 7.51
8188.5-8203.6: 5.6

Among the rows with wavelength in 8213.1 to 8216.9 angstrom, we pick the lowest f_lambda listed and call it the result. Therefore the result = 7.27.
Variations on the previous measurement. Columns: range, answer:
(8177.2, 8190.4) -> 5.98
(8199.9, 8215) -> 7.07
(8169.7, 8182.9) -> 6.12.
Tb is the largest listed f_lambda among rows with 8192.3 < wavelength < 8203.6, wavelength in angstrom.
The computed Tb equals 7.35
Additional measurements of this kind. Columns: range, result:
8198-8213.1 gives 7.42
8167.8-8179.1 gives 7.52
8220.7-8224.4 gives 7.4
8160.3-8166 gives 7.51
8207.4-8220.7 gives 7.41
